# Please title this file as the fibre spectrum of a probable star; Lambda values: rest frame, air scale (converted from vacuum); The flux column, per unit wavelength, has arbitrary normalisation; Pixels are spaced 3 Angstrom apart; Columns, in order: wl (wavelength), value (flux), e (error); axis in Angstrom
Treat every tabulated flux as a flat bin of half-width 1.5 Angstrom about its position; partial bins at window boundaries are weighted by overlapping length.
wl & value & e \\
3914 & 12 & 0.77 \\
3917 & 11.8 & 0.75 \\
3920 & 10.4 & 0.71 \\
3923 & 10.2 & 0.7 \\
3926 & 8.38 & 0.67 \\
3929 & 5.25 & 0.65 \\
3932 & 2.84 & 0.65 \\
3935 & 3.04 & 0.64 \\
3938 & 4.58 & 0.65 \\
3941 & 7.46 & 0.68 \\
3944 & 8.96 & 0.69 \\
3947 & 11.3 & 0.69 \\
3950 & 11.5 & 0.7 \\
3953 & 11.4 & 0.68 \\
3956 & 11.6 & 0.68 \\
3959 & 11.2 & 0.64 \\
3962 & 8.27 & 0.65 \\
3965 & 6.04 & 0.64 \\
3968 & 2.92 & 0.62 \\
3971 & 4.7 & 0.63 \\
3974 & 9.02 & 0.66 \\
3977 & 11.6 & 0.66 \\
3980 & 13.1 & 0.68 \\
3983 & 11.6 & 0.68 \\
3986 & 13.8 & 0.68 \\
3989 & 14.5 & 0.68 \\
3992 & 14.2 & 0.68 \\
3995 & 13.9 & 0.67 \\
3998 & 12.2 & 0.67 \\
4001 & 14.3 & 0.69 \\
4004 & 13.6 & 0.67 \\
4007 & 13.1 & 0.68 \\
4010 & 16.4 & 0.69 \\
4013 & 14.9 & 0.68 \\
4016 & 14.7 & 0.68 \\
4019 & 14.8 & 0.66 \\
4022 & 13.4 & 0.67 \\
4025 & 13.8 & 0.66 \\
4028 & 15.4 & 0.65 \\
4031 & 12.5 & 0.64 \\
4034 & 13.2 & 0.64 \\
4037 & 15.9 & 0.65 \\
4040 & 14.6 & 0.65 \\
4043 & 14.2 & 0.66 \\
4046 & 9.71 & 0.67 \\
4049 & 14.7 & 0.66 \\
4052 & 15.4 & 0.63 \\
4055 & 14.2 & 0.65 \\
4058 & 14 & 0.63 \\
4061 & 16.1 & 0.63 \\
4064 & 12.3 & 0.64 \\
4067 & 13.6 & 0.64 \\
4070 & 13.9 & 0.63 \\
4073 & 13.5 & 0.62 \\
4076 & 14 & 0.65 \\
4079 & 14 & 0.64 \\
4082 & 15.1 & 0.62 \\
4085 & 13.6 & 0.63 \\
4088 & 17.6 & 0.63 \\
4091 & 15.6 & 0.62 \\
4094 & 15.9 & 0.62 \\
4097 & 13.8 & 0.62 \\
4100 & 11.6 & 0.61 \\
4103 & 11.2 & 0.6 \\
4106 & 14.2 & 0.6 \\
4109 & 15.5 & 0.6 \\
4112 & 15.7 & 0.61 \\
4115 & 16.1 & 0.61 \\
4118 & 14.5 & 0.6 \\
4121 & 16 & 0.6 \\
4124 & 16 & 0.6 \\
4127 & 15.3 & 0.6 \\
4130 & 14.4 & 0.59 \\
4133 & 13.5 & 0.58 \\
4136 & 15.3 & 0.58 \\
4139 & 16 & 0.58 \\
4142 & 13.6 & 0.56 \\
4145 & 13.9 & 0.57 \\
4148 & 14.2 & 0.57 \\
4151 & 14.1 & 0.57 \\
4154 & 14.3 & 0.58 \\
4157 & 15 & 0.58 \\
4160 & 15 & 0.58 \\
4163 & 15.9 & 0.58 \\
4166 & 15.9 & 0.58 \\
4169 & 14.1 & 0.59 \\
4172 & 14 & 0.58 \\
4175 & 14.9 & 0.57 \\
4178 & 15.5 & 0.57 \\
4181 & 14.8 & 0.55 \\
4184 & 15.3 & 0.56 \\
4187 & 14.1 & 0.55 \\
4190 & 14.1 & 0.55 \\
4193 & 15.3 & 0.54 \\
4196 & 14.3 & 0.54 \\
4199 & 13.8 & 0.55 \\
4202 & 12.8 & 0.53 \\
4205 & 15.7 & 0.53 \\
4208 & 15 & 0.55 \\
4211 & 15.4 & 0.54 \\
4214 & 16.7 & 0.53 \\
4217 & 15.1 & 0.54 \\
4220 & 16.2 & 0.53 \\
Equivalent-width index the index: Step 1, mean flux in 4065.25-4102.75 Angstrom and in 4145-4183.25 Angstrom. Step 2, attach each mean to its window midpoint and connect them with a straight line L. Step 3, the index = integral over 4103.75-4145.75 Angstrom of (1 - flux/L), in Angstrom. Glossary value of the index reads -1.3 Angstrom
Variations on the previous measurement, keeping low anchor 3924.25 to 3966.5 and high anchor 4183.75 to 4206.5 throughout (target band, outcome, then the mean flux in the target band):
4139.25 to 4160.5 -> -1.8 Angstrom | 14.4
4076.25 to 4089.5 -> -4.0 Angstrom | 15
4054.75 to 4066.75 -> -3.4 Angstrom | 14.1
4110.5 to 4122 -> -3.0 Angstrom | 15.6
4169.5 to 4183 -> -0.8 Angstrom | 14.8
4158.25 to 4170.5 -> -1.5 Angstrom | 15.2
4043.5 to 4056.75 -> -3.6 Angstrom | 13.6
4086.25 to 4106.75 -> -4.2 Angstrom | 14.3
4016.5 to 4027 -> -4.4 Angstrom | 14.1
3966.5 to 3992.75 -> -4.6 Angstrom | 10.5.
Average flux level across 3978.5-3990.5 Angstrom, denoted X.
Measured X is 13.2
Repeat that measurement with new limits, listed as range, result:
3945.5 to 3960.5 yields 11.4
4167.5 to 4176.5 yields 14.3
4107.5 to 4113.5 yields 15.6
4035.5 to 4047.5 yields 13.6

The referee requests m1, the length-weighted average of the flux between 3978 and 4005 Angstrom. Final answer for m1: 13.4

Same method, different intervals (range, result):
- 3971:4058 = 13.5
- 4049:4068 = 14.3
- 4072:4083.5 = 14.2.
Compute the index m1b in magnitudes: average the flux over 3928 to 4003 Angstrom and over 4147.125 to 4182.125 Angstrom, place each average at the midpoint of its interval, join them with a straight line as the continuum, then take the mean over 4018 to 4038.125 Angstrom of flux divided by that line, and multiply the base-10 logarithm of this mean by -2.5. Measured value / -0.24 mag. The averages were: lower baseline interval 9.63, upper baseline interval 14.8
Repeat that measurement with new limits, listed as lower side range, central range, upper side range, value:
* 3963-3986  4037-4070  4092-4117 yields -0.156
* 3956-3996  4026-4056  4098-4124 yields -0.137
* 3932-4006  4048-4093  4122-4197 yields -0.157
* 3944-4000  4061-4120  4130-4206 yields -0.103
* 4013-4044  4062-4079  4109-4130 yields 0.097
